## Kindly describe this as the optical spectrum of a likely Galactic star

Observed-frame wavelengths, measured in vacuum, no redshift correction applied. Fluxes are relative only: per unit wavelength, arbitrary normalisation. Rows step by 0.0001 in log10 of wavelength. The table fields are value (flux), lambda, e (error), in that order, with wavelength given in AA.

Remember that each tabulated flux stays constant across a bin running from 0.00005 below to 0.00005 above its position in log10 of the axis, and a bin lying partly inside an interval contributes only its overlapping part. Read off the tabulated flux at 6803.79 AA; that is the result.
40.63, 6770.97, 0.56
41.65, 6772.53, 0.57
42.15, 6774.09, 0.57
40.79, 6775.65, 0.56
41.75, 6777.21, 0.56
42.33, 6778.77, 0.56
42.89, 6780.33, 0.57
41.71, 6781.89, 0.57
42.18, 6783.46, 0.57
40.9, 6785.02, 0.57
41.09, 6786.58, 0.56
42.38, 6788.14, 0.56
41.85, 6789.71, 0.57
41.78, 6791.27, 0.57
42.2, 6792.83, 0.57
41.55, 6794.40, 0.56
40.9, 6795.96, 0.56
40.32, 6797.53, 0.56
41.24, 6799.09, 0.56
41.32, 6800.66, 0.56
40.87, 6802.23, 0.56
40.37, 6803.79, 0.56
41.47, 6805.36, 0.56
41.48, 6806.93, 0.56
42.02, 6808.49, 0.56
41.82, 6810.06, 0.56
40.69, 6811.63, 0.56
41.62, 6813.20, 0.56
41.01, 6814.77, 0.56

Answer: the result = 40.37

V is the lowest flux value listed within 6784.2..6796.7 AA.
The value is 40.9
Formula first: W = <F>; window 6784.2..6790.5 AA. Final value 41.6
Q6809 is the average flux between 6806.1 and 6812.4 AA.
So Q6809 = 41.5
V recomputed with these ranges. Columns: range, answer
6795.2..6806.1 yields 40.32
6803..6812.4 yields 40.37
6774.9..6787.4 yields 40.79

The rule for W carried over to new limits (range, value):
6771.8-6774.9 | 41.9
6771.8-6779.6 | 41.8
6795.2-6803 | 40.9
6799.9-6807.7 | 41.1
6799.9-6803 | 41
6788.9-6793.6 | 42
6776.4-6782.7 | 42.1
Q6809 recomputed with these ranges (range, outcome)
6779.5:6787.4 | 41.8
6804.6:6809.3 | 41.7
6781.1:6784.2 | 41.9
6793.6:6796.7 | 41.2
